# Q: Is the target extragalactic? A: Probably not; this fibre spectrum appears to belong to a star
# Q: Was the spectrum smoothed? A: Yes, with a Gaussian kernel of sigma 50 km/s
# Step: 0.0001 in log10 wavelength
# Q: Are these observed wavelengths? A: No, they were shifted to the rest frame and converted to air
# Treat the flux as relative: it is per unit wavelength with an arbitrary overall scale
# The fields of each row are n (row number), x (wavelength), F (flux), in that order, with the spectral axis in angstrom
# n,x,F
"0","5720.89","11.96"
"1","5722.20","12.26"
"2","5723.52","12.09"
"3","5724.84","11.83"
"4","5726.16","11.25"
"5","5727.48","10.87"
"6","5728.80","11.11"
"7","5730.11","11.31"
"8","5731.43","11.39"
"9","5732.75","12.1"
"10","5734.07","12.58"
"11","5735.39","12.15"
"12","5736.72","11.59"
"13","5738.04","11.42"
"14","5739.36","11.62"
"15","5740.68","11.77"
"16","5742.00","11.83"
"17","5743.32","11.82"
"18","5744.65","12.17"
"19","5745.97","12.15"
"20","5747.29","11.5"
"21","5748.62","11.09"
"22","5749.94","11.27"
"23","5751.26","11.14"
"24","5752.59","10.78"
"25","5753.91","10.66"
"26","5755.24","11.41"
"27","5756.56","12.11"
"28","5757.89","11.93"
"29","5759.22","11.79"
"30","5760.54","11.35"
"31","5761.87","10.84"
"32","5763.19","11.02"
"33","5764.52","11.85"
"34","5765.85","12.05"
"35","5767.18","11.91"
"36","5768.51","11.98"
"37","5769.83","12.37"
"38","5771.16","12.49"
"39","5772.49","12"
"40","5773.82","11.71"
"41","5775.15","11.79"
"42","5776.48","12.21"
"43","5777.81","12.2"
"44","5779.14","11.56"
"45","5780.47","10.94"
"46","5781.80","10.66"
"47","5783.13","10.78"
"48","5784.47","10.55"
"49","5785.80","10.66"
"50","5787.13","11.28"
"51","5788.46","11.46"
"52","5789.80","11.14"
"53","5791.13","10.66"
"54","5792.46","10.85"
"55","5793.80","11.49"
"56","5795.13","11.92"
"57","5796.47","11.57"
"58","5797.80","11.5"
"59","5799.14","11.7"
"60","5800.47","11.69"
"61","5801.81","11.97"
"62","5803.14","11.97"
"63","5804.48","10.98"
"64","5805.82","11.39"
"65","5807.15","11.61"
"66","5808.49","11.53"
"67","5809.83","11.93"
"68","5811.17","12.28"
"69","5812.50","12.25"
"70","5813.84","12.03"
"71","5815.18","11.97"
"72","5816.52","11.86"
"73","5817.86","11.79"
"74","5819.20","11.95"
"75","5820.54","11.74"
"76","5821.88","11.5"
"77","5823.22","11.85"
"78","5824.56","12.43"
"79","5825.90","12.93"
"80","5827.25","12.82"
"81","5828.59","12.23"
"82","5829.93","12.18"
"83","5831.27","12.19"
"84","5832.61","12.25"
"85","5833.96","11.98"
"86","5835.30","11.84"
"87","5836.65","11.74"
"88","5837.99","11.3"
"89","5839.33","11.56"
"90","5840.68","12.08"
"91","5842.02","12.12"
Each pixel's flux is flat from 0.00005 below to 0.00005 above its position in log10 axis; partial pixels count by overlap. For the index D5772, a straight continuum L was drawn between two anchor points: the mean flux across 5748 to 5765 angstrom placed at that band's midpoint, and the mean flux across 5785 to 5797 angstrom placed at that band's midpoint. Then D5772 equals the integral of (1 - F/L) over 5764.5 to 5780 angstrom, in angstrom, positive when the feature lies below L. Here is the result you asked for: -1.0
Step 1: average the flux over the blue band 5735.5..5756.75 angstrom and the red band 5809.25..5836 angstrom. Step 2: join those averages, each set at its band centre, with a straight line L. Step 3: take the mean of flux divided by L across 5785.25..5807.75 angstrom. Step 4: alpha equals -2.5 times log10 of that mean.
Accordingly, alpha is 0.05 mag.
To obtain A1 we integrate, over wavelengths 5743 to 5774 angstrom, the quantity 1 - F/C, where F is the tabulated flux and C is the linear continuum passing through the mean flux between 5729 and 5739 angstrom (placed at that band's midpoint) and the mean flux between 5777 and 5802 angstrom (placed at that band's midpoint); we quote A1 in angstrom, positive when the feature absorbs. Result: -0.2 angstrom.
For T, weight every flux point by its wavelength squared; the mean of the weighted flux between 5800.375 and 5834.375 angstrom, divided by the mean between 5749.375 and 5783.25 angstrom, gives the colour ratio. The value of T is 1.1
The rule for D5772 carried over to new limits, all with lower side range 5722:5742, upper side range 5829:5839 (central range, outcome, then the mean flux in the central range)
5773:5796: 1.00 angstrom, 11.3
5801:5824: 0.14 angstrom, 11.8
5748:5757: 0.42 angstrom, 11.2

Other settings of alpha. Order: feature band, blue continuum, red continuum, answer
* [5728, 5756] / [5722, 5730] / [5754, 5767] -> 0.00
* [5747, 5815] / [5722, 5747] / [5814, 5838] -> 0.03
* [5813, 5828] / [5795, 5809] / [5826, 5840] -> -0.02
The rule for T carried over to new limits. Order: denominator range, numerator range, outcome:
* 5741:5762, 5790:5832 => 1.05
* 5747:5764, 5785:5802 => 1.02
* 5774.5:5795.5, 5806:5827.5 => 1.08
